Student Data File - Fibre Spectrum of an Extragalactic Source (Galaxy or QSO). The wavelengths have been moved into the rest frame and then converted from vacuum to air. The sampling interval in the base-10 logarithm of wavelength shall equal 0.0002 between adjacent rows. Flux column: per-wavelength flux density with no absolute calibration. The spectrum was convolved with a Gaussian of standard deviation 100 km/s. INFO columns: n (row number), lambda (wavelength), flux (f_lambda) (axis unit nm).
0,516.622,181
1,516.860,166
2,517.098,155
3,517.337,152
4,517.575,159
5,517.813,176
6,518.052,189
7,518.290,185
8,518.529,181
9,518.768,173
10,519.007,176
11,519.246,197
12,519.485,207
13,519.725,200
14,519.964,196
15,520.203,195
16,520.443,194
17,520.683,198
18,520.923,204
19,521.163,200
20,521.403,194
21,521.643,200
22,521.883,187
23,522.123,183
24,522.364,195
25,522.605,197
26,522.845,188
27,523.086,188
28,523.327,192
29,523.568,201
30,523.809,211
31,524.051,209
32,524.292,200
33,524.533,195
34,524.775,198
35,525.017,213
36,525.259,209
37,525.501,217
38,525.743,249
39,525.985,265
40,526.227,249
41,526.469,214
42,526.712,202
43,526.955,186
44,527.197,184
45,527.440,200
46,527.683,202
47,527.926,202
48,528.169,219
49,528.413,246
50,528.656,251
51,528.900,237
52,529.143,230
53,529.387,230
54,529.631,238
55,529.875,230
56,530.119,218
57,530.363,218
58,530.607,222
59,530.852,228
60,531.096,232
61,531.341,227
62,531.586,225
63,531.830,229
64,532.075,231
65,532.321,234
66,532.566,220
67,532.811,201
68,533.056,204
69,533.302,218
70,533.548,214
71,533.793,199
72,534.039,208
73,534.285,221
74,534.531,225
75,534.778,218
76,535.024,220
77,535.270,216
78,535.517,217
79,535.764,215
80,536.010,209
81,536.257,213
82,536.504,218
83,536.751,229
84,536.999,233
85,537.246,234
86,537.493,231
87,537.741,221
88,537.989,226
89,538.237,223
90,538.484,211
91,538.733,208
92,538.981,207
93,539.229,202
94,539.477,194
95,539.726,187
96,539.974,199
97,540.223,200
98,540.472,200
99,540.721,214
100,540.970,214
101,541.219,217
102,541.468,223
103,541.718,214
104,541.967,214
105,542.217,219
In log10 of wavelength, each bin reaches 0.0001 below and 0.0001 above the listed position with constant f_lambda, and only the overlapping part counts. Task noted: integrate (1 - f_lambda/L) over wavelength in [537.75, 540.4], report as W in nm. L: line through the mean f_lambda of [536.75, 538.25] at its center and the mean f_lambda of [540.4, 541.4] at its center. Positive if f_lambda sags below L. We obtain 0.18 nm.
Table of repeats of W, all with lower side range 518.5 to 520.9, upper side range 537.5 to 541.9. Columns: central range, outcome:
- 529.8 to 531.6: -0.202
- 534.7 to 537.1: -0.139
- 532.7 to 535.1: -0.091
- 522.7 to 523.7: 0.016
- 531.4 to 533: -0.151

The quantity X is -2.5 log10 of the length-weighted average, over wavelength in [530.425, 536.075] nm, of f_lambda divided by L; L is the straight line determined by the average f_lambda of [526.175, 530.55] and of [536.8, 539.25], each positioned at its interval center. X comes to 0.01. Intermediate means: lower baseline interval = 219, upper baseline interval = 221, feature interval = 219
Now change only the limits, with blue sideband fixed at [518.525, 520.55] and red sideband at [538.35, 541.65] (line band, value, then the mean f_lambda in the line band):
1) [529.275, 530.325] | -0.15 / 228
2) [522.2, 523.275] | 0.01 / 192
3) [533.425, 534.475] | -0.05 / 212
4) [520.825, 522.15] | -0.01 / 195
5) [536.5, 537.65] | -0.13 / 230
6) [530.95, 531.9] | -0.14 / 228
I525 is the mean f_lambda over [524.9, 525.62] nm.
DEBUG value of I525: 213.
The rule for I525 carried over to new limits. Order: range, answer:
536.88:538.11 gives 229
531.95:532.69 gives 228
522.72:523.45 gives 190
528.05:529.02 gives 238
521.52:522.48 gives 191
